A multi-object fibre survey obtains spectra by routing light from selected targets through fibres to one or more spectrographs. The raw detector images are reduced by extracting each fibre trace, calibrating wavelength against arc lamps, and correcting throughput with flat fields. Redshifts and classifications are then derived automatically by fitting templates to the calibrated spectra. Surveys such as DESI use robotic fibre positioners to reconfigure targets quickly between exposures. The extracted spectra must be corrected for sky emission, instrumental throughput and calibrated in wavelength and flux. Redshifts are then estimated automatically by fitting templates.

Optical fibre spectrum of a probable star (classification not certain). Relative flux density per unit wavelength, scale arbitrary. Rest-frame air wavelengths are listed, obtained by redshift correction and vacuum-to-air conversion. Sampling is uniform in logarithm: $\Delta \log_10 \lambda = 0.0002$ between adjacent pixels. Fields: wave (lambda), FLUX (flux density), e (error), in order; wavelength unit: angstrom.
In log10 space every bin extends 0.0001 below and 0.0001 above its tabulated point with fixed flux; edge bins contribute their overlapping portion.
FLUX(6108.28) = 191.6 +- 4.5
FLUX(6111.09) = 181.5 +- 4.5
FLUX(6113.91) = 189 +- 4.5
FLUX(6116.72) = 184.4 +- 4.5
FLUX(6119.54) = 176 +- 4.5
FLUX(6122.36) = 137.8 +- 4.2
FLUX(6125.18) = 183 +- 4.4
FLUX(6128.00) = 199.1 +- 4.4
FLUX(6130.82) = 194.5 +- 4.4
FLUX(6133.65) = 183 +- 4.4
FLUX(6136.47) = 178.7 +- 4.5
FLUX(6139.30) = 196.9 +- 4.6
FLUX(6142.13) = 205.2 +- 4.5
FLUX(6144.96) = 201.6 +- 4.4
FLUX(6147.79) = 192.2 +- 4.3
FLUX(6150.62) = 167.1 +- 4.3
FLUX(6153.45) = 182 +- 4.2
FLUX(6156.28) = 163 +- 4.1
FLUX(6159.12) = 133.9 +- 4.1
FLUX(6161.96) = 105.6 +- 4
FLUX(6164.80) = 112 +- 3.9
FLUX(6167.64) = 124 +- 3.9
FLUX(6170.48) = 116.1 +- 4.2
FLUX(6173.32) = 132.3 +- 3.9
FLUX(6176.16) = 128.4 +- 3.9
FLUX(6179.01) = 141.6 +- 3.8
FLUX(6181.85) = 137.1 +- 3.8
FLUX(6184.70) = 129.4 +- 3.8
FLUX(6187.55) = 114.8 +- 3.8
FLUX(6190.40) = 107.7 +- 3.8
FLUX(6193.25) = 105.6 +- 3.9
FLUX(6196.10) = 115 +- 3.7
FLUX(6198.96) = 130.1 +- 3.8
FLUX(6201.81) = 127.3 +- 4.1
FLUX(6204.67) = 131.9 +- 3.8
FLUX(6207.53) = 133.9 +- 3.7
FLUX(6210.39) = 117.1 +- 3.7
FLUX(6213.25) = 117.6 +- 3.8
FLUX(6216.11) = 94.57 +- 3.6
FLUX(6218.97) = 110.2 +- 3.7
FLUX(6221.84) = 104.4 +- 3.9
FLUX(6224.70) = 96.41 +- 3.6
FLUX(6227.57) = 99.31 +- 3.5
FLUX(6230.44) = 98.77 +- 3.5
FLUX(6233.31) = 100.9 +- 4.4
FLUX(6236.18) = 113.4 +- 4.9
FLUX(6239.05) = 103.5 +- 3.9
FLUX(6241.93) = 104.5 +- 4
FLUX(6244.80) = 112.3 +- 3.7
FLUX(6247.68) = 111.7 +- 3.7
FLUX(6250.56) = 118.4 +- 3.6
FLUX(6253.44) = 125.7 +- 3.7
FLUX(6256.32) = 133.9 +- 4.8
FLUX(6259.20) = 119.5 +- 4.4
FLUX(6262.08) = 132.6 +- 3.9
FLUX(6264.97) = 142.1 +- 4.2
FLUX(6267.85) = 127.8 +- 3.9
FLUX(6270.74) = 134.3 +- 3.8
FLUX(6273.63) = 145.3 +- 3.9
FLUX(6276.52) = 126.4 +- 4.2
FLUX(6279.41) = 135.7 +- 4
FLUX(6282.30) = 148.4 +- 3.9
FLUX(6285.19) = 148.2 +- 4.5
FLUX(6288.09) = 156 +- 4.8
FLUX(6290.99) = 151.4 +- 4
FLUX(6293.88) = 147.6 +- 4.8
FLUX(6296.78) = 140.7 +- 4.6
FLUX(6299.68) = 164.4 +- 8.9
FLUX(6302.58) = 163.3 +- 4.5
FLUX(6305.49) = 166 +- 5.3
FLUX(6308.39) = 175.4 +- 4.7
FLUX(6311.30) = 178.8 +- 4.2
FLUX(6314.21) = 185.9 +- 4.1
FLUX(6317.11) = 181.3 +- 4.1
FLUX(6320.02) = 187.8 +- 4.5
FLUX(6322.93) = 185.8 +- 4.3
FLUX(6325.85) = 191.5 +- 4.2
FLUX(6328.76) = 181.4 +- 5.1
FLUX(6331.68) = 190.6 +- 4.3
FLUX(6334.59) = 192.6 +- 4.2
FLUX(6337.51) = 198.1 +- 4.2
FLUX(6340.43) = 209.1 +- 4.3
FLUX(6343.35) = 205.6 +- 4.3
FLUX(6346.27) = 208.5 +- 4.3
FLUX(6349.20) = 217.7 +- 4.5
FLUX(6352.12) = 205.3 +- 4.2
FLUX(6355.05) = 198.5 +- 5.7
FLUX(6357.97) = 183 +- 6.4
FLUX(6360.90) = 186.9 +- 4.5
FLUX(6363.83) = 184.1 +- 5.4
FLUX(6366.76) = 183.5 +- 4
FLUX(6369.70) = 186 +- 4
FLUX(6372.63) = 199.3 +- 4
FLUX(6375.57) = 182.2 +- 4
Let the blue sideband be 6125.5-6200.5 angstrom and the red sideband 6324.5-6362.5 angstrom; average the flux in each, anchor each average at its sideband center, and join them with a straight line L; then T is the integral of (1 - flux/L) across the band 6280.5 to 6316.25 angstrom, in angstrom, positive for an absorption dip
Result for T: 4.9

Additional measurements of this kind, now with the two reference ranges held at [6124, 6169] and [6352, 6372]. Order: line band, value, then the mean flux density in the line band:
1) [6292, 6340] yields 1.97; 177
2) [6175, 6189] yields 3.47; 130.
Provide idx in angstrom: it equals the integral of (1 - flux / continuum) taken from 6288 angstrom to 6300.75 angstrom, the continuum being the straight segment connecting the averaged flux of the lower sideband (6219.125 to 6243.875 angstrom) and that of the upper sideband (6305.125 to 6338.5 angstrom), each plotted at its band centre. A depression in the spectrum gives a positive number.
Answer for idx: 0.7 angstrom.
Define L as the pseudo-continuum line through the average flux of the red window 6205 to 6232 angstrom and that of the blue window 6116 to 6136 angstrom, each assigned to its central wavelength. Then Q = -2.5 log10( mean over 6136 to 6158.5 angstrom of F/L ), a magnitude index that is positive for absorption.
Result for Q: -0.130 mag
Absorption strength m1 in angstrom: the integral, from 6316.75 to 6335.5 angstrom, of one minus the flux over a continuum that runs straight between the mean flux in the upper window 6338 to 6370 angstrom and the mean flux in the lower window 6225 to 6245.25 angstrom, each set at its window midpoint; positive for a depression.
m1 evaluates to -1.3 angstrom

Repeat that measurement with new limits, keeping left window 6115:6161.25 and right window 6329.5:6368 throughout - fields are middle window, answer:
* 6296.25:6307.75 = 1.89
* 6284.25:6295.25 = 2.35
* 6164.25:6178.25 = 4.44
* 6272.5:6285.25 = 3.41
